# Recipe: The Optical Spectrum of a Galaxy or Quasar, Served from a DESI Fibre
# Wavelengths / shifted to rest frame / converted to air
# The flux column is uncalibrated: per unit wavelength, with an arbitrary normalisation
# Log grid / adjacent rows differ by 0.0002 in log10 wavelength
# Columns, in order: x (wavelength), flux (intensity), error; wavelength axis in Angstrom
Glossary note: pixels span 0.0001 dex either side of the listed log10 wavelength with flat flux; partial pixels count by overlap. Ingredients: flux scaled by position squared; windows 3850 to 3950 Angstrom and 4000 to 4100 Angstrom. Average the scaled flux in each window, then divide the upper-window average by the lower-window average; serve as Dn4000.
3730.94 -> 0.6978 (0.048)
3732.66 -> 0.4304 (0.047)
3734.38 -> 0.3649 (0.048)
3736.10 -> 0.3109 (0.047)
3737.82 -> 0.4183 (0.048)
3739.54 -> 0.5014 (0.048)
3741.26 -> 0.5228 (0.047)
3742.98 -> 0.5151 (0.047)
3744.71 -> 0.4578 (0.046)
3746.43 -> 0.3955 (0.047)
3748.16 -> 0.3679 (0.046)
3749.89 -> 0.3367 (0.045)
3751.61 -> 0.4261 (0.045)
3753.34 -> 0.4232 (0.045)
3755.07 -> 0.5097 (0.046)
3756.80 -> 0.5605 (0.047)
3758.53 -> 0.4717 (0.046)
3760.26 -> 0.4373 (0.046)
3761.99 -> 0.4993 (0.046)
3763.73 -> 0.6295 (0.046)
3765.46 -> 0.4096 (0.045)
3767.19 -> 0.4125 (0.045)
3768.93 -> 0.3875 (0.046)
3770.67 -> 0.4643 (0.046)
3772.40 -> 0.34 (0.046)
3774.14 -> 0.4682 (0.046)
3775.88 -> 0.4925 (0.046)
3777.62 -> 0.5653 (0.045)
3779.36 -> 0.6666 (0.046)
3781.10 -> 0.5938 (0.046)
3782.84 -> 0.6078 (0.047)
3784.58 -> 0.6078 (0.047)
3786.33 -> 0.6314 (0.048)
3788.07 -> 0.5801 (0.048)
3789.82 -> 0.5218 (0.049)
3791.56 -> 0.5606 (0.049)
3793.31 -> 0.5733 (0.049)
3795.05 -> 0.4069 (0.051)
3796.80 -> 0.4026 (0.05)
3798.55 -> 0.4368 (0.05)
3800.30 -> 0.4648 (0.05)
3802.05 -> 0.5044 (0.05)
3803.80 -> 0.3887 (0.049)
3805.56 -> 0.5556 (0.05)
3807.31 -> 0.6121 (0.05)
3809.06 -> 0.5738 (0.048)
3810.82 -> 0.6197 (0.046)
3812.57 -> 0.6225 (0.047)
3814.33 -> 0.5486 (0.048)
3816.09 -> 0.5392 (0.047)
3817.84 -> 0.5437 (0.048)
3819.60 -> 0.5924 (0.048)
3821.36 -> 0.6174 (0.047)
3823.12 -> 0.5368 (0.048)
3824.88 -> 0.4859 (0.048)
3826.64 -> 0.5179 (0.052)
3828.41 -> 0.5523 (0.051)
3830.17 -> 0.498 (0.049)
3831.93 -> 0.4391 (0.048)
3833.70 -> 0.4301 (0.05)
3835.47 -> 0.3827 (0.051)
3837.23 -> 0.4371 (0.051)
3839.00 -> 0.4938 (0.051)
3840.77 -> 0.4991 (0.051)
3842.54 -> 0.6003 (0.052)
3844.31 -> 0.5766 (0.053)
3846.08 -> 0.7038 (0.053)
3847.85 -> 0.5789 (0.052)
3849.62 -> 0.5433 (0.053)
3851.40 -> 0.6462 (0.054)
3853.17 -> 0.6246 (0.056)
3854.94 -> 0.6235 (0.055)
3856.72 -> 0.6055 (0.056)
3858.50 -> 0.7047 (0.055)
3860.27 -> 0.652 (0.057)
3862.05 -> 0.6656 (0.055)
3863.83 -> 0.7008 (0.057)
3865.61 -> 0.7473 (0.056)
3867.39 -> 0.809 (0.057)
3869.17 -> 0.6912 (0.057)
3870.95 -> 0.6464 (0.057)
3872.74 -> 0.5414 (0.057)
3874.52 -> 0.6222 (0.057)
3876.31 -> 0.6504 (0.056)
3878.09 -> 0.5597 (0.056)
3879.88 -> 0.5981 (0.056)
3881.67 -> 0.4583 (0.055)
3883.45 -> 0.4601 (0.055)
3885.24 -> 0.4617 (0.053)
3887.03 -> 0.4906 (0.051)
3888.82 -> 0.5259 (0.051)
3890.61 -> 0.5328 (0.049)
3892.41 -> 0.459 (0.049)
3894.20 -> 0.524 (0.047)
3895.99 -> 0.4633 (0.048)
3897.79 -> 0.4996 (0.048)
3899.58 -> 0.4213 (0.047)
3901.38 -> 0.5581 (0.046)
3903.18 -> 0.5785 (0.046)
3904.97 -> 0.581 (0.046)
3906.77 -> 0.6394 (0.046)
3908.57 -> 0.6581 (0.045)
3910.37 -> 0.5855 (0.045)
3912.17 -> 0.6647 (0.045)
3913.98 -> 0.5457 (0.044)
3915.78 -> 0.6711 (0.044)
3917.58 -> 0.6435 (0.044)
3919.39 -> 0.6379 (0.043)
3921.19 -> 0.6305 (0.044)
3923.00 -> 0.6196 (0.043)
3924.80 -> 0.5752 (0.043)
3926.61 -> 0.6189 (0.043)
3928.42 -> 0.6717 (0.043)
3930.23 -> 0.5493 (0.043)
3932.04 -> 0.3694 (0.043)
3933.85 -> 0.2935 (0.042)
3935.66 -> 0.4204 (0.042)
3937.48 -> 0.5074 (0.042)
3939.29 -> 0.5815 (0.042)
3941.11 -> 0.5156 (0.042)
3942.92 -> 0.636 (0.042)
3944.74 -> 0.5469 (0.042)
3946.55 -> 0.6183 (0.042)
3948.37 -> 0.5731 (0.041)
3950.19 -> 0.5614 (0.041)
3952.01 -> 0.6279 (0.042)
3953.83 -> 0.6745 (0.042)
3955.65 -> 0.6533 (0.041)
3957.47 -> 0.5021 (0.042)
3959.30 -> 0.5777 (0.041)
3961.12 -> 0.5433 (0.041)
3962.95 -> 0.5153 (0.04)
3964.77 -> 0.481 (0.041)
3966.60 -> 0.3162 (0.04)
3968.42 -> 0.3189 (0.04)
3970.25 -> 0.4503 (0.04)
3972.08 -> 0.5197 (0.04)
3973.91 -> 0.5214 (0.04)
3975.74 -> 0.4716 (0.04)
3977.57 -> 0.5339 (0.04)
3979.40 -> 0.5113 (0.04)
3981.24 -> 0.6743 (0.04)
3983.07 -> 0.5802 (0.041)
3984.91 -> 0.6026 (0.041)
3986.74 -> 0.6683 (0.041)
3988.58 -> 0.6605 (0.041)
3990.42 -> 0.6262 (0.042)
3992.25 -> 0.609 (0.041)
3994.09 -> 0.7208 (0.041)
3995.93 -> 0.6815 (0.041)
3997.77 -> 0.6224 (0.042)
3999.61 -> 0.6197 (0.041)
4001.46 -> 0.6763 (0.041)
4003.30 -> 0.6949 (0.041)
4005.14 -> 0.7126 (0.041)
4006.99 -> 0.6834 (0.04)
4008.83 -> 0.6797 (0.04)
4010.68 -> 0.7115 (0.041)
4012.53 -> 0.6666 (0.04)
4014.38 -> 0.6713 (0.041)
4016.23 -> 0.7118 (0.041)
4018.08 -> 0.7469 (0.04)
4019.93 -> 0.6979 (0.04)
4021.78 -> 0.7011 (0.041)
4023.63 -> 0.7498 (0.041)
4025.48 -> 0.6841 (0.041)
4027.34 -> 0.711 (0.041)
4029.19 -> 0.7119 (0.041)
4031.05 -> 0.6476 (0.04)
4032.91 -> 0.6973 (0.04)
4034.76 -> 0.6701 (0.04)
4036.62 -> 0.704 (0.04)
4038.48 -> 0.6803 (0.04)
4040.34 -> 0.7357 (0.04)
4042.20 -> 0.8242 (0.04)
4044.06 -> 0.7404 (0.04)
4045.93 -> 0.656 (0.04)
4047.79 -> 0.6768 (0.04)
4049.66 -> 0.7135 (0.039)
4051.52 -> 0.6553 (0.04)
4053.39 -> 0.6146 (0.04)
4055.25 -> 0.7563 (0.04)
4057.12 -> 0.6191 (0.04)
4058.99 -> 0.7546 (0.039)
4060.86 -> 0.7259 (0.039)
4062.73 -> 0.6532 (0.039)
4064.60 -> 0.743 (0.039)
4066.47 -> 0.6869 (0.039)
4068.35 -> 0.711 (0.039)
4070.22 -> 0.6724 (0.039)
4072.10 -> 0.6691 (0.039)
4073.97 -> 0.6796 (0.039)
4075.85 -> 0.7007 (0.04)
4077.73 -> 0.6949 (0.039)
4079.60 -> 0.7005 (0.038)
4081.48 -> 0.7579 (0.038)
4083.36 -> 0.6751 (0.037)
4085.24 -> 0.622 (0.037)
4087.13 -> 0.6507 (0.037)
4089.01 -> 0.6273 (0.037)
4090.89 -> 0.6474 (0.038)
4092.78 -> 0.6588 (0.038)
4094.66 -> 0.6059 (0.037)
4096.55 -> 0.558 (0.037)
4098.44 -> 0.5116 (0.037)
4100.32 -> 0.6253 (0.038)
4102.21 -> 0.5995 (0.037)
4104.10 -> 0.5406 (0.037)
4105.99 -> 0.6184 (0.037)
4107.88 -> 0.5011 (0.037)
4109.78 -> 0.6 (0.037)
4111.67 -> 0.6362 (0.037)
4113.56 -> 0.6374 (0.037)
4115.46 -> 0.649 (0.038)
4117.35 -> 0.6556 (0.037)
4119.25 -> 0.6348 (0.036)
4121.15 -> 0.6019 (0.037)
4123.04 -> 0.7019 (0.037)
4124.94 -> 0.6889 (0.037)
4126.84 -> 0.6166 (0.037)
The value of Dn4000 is 1.27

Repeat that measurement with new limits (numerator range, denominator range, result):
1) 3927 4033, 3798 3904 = 1.15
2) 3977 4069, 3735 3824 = 1.53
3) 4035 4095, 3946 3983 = 1.36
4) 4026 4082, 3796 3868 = 1.39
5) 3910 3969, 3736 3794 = 1.23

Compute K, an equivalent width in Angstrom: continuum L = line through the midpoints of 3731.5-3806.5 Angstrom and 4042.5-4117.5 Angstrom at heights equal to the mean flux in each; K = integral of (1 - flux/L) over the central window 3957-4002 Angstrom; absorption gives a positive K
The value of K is 3.03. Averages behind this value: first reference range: 0.481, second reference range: 0.656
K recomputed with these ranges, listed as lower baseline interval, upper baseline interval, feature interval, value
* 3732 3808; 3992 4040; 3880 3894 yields 2.13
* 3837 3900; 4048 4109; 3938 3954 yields 0.55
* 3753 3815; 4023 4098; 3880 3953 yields 5.72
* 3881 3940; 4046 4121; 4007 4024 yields -2.59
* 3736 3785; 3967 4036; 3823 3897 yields -3.06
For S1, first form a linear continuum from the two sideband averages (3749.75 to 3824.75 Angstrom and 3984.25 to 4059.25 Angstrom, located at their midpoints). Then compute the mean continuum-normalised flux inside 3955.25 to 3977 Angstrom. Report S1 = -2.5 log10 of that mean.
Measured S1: 0.31 mag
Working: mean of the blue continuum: 0.517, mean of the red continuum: 0.687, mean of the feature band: 0.486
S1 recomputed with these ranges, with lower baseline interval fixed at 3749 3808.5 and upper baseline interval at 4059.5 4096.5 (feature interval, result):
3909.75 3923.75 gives -0.08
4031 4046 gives -0.10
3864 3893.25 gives -0.05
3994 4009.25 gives -0.07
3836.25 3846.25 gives -0.01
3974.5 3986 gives 0.10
